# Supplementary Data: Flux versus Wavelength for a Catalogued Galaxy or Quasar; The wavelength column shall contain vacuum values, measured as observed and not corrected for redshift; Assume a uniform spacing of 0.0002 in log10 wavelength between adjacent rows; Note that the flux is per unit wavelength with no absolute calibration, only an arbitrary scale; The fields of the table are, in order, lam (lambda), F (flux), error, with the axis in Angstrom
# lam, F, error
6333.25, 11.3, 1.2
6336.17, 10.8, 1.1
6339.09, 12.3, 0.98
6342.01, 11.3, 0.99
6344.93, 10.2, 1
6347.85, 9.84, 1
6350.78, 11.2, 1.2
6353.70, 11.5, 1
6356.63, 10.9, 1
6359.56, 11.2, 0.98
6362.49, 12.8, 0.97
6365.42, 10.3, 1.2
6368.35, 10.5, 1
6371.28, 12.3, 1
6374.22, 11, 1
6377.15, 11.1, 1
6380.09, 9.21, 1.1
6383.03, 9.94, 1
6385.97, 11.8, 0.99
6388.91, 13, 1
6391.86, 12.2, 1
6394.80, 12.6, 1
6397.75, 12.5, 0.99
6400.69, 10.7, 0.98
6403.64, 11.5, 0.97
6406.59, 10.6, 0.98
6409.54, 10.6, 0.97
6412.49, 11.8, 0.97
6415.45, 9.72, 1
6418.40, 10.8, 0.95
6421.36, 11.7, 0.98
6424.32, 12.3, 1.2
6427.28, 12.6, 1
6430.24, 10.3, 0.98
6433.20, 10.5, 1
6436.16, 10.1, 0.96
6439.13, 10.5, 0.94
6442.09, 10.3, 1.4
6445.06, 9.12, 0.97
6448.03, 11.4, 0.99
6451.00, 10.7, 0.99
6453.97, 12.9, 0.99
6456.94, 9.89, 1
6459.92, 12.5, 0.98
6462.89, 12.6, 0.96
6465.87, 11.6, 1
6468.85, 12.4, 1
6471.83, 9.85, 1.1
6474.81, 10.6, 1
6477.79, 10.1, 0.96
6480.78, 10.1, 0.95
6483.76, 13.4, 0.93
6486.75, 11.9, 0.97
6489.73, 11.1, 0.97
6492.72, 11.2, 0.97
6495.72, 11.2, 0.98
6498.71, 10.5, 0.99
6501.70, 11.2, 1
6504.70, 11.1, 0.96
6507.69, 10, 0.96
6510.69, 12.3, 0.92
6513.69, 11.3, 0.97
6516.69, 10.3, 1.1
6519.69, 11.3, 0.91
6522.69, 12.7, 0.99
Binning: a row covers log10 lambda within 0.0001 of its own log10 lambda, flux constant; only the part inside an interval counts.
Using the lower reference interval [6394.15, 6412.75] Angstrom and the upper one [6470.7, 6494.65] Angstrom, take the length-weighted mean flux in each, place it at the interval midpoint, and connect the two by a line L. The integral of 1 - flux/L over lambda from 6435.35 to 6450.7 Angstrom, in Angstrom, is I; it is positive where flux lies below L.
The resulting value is 1.2 Angstrom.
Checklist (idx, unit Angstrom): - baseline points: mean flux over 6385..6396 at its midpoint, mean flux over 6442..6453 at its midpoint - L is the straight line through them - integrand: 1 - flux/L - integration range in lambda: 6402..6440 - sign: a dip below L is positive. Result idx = 1.3 Angstrom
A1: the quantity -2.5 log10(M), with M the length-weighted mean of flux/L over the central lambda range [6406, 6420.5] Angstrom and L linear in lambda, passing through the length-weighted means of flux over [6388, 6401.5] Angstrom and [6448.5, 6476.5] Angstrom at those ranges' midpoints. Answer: 0.12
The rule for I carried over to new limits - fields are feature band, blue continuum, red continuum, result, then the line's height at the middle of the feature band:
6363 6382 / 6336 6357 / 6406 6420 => 0.15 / 10.9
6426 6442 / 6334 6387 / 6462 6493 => 0.68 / 11.2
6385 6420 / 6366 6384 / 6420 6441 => -1.88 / 10.9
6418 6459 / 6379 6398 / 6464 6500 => 1.49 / 11.4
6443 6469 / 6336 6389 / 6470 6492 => -0.79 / 11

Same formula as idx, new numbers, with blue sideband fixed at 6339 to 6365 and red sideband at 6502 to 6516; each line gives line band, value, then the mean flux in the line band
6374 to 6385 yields 0.84 Angstrom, 10.3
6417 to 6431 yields -0.59 Angstrom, 11.6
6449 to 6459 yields -0.10 Angstrom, 11.2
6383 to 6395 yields -0.99 Angstrom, 12.1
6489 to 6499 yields 0.07 Angstrom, 11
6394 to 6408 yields -0.49 Angstrom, 11.5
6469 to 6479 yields 0.58 Angstrom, 10.5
